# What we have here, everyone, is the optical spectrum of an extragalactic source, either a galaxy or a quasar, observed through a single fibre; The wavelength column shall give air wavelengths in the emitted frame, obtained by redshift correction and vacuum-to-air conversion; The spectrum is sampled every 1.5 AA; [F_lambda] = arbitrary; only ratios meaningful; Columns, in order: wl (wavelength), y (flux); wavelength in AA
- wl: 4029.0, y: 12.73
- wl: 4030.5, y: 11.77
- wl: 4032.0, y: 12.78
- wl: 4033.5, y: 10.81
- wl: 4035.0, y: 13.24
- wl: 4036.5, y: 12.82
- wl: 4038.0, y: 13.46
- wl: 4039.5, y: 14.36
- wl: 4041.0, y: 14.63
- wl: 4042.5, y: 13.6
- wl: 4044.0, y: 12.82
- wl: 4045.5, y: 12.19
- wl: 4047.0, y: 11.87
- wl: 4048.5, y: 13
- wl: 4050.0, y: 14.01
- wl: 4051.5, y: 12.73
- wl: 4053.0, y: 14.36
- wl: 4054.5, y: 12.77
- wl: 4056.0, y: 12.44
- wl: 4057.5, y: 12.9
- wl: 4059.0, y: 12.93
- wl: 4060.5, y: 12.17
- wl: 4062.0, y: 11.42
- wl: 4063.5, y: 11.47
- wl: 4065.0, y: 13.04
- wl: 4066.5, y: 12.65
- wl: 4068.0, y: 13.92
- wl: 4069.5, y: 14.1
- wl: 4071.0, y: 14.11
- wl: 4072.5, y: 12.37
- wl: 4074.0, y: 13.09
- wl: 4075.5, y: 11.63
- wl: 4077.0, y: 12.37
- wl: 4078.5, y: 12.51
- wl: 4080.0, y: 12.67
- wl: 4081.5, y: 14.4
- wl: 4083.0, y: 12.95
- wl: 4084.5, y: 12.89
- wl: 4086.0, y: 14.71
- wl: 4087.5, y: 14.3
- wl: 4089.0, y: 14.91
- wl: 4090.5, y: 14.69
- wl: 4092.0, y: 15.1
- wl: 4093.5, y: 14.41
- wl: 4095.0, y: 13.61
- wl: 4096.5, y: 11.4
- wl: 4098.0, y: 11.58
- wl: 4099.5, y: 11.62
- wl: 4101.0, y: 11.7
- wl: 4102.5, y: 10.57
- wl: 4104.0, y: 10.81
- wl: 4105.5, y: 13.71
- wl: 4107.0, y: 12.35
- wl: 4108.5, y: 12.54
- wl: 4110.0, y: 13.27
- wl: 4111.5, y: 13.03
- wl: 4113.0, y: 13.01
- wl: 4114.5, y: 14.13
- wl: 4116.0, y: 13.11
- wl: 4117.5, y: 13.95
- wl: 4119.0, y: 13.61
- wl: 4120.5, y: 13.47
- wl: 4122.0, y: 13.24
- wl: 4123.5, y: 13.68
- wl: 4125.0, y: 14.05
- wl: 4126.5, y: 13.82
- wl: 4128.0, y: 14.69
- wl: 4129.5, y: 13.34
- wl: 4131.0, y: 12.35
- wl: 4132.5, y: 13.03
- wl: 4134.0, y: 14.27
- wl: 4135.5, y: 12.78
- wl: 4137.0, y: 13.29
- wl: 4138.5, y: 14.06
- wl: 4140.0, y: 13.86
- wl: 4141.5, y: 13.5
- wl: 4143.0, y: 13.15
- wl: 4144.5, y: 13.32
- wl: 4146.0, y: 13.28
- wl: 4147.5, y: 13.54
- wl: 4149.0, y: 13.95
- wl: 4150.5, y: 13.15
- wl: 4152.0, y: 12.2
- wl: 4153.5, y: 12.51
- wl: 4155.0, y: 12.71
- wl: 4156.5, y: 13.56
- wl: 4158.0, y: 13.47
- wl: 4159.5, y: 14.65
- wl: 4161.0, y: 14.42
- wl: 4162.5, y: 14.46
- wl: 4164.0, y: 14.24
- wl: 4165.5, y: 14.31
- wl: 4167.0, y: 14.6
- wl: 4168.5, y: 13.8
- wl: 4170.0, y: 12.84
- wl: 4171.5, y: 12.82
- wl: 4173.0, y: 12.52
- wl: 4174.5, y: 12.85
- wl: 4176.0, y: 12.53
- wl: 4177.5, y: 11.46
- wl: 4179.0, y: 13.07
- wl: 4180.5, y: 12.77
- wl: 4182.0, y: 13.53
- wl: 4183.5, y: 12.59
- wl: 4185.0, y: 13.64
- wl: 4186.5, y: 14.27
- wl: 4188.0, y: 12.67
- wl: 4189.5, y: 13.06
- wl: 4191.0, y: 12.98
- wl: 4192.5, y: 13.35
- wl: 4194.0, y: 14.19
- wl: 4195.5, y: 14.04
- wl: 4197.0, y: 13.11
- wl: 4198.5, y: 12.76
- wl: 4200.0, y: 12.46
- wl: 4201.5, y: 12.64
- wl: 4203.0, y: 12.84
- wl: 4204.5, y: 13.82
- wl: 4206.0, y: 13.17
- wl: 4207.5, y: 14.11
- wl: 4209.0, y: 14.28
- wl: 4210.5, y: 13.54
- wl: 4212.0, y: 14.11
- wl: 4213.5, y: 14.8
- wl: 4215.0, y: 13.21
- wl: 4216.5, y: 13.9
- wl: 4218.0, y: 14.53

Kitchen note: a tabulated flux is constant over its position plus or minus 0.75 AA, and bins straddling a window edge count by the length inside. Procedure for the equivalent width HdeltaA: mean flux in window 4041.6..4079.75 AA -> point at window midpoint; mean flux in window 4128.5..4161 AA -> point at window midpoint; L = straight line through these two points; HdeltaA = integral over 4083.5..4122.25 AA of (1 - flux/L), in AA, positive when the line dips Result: -0.1 AA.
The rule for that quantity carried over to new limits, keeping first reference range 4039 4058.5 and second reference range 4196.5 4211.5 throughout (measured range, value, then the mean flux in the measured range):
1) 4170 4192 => 0.60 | 12.9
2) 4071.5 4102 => 0.19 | 13.1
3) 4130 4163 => -0.43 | 13.4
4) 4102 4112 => 0.66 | 12.4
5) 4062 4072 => 0.11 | 13.1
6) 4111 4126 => -0.35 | 13.5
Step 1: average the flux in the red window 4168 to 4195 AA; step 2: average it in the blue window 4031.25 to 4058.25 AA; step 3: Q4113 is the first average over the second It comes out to 1.00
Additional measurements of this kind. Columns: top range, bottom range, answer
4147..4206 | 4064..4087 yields 1.01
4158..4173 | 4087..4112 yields 1.08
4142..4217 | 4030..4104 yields 1.03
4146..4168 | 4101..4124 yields 1.06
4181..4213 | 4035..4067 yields 1.03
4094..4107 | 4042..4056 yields 0.92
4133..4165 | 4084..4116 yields 1.04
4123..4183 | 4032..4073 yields 1.03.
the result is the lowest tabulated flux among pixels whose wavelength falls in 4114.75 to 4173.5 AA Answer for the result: 12.2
